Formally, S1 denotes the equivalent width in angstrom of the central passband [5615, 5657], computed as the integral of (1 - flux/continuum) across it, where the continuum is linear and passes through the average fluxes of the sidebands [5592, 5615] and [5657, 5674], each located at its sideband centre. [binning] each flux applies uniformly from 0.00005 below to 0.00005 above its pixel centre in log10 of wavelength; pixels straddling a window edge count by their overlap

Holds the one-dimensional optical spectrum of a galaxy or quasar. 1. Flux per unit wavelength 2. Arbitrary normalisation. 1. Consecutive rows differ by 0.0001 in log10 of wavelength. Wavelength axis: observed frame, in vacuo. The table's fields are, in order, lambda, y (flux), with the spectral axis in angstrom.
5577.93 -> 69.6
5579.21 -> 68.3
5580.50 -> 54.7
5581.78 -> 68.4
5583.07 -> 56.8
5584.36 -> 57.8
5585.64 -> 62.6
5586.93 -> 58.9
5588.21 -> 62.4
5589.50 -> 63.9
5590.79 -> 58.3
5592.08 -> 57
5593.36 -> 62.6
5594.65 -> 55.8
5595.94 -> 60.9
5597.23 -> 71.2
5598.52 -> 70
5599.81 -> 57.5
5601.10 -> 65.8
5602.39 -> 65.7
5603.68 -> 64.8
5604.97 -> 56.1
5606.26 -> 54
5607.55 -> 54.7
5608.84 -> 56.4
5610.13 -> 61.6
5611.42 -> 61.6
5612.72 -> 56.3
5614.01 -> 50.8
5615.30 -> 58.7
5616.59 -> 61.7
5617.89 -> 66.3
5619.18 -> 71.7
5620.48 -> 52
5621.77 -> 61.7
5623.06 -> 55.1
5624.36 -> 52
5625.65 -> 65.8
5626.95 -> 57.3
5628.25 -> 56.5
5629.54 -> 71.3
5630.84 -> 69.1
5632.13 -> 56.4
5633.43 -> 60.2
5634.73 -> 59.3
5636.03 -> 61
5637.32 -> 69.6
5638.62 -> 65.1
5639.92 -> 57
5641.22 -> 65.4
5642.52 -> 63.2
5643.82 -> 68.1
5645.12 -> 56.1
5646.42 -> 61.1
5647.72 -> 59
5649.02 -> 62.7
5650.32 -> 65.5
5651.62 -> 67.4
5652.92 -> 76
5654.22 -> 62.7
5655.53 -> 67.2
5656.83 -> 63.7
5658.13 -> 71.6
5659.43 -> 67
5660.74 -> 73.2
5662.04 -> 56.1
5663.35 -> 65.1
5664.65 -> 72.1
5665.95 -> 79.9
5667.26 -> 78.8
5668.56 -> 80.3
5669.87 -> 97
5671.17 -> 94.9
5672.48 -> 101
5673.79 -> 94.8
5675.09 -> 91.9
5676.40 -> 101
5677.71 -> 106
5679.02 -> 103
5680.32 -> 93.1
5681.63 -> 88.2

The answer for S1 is 4.3 angstrom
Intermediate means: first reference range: 60.2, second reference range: 78.5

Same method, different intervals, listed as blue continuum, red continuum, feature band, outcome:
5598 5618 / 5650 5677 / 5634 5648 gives 1.6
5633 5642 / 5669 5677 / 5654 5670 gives 2.7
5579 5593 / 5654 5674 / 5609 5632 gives 2.5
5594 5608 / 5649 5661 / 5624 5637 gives 0.7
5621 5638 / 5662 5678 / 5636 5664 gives 3.4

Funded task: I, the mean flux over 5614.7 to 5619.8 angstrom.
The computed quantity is 64.6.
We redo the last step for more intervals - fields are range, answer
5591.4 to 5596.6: 59.1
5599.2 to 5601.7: 61.6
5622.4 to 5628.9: 57.4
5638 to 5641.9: 62.4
